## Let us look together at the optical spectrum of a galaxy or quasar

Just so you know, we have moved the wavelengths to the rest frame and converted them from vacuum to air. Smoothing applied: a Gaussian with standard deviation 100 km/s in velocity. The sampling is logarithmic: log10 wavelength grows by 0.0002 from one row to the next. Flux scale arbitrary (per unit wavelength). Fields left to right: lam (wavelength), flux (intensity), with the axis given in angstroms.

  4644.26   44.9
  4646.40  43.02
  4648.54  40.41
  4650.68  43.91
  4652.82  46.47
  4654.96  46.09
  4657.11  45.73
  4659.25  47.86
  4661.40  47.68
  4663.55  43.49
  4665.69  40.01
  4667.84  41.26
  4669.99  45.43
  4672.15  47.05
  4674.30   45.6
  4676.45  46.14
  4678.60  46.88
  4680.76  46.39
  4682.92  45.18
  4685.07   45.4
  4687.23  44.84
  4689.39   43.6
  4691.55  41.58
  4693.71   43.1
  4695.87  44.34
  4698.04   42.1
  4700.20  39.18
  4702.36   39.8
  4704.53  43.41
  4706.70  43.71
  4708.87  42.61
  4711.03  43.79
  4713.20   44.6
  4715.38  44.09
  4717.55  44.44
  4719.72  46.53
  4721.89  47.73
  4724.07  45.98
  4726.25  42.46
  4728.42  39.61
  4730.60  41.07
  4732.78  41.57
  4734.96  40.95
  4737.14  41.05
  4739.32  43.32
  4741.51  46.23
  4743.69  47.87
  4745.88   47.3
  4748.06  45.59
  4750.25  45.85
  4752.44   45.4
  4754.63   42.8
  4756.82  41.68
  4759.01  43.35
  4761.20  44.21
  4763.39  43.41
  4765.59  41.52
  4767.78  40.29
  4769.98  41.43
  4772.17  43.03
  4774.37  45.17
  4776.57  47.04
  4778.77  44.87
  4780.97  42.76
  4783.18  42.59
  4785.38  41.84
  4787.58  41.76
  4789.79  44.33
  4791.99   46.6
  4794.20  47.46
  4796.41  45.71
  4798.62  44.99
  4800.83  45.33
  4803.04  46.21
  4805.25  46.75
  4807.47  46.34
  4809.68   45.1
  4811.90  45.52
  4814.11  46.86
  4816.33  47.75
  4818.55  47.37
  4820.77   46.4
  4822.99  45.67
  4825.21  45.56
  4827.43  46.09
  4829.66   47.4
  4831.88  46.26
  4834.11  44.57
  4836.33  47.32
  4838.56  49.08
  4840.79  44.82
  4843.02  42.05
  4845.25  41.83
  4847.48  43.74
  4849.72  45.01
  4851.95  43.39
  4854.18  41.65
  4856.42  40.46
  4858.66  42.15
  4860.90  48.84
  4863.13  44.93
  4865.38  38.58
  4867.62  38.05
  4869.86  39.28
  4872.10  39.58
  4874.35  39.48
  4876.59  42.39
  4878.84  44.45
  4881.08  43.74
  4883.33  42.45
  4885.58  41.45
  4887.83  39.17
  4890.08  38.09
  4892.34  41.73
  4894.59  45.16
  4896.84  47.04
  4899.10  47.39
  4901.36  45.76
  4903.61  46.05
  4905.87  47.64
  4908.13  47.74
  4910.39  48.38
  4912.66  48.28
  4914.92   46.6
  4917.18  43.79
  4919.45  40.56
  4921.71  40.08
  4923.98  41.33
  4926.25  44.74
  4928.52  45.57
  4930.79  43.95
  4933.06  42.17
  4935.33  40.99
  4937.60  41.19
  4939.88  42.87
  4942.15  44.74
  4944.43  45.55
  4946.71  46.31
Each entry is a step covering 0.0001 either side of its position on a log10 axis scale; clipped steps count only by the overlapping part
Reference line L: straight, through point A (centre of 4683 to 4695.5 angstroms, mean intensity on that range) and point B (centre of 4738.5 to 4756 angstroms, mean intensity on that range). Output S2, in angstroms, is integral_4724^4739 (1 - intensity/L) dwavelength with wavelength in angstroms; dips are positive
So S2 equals 1.1 angstroms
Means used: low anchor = 43.9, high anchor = 45.5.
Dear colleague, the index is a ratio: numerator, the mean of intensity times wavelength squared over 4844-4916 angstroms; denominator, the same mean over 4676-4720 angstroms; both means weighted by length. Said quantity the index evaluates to 1.07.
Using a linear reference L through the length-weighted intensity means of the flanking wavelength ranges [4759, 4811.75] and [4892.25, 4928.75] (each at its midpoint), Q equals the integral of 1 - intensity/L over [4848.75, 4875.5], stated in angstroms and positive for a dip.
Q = 1.9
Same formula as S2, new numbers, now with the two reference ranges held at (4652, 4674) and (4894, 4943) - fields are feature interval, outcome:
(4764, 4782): 0.7 angstroms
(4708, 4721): 0.2 angstroms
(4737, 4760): 0.1 angstroms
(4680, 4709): 1.2 angstroms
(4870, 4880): 0.8 angstroms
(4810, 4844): -1.0 angstroms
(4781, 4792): 0.4 angstroms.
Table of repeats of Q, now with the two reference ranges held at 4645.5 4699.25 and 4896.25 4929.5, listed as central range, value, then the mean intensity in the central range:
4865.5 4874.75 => 1.27 angstroms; 39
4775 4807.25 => 0.02 angstroms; 44.9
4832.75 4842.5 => -0.23 angstroms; 46.2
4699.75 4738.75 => 1.49 angstroms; 43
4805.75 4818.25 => -0.39 angstroms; 46.4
